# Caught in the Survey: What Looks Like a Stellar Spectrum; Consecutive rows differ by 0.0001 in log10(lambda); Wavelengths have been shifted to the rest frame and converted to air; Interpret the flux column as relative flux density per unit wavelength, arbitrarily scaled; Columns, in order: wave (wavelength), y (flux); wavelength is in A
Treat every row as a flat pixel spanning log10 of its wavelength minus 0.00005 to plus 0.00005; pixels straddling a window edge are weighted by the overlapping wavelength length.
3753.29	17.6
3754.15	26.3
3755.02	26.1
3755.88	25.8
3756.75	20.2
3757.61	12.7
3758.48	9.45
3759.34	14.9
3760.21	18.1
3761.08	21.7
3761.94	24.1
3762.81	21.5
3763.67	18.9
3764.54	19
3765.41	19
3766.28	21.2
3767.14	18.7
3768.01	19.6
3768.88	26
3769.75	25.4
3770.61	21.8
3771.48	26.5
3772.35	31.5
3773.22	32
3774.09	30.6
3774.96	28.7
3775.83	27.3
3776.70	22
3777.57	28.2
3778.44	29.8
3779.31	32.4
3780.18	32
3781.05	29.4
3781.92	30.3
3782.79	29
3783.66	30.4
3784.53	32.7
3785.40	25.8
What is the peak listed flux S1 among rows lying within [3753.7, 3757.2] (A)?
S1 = 26.3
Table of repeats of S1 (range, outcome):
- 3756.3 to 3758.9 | 20.2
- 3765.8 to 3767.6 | 21.2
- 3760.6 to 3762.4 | 24.1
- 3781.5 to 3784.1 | 30.4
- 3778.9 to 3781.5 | 32.4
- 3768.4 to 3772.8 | 31.5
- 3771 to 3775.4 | 32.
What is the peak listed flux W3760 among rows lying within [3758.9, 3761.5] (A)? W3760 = 21.7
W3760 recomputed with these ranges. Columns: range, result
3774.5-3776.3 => 28.7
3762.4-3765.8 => 21.5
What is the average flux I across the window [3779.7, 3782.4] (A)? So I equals 30.6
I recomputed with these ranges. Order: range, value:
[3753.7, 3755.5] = 26.1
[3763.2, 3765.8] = 19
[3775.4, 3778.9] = 26.9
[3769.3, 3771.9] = 24.6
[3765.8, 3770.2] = 22.2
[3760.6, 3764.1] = 21.5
